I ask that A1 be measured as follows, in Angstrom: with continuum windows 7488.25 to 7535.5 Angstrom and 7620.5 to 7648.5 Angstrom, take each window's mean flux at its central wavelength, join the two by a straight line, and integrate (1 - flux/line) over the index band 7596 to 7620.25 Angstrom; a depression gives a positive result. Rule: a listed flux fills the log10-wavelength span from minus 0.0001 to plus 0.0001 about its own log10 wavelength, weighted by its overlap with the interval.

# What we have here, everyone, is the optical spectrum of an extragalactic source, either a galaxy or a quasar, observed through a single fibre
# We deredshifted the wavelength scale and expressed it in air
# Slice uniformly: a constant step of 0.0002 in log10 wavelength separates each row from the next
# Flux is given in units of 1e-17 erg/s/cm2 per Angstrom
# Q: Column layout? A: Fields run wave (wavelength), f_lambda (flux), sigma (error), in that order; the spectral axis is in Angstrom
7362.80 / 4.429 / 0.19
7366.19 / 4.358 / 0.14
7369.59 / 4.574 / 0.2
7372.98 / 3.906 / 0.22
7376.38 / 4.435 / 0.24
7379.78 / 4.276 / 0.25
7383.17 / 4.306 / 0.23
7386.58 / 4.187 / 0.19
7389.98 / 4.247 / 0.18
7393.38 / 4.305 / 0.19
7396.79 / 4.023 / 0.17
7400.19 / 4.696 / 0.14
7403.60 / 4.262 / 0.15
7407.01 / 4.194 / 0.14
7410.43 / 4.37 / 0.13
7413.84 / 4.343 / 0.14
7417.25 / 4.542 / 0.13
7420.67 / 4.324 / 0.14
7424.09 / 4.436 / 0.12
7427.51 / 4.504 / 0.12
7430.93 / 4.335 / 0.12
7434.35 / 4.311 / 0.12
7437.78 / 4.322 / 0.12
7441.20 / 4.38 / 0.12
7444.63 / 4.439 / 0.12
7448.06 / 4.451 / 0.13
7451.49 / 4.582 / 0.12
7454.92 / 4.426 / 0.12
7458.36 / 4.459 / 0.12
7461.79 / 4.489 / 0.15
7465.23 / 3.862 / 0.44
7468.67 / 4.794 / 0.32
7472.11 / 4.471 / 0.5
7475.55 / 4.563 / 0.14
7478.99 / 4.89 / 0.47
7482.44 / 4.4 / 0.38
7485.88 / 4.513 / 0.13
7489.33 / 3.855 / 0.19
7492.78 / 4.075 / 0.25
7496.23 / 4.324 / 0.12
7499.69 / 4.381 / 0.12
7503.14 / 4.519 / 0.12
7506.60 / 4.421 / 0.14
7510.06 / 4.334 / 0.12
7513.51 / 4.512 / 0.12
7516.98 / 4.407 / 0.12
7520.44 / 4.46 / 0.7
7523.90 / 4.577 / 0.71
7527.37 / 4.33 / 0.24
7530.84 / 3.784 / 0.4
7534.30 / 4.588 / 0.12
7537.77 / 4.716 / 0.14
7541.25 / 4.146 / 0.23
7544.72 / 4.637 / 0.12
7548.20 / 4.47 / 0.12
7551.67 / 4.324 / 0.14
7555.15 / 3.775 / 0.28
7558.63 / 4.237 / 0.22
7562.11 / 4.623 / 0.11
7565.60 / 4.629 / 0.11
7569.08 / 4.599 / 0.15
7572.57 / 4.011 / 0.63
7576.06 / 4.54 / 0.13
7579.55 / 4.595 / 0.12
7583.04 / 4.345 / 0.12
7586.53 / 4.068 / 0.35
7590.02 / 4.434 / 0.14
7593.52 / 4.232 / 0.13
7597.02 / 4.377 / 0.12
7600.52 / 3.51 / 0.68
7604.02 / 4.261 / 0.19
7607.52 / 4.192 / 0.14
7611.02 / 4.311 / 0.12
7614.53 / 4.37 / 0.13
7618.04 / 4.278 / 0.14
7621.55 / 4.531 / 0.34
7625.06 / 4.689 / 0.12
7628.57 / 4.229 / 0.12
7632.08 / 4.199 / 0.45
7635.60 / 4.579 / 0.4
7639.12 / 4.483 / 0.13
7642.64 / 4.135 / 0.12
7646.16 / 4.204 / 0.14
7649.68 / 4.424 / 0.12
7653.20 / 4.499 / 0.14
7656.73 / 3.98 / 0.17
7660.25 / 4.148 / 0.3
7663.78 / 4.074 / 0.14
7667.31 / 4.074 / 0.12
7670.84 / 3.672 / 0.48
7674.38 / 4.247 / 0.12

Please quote 1.0 Angstrom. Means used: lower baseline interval 4.33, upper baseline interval 4.38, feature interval 4.19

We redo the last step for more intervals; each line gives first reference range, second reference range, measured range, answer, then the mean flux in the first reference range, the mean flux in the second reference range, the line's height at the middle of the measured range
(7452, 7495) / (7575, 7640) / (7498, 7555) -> -0.3 Angstrom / 4.4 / 4.32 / 4.37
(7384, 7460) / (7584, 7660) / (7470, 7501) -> -0.3 Angstrom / 4.37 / 4.28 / 4.34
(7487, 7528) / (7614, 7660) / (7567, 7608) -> 0.8 Angstrom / 4.35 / 4.35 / 4.35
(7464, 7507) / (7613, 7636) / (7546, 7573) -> 0.3 Angstrom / 4.39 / 4.4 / 4.4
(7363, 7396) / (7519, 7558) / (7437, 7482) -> -1.6 Angstrom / 4.29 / 4.34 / 4.31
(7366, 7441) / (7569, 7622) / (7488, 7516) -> -0.1 Angstrom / 4.33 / 4.27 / 4.3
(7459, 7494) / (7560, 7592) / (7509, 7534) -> 0.3 Angstrom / 4.4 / 4.42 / 4.41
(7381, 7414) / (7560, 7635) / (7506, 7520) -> -0.3 Angstrom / 4.29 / 4.34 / 4.32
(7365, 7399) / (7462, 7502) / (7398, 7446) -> -0.8 Angstrom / 4.27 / 4.38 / 4.31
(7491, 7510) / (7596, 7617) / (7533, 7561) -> -0.7 Angstrom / 4.34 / 4.17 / 4.26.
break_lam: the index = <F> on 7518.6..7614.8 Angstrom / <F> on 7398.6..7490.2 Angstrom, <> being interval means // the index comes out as 0.98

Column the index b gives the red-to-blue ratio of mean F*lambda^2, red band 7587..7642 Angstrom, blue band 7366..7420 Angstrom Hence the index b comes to 1.1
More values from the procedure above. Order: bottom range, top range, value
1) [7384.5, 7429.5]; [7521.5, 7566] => 1.04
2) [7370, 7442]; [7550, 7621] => 1.04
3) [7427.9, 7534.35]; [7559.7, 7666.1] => 1.02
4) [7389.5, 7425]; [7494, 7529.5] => 1.05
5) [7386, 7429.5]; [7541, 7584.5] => 1.05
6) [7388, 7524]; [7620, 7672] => 1.02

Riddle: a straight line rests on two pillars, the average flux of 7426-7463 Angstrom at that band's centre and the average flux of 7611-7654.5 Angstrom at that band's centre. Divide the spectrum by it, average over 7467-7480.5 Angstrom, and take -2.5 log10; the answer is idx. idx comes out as -0.06 mag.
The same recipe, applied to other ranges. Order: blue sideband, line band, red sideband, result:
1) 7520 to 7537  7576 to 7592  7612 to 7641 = 0.003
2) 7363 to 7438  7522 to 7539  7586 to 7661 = -0.022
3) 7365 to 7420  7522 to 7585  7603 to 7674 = -0.025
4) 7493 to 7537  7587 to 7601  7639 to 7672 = 0.018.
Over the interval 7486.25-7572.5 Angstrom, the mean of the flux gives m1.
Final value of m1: 4.36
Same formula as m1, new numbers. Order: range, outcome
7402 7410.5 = 4.25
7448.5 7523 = 4.42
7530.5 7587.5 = 4.38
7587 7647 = 4.29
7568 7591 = 4.36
